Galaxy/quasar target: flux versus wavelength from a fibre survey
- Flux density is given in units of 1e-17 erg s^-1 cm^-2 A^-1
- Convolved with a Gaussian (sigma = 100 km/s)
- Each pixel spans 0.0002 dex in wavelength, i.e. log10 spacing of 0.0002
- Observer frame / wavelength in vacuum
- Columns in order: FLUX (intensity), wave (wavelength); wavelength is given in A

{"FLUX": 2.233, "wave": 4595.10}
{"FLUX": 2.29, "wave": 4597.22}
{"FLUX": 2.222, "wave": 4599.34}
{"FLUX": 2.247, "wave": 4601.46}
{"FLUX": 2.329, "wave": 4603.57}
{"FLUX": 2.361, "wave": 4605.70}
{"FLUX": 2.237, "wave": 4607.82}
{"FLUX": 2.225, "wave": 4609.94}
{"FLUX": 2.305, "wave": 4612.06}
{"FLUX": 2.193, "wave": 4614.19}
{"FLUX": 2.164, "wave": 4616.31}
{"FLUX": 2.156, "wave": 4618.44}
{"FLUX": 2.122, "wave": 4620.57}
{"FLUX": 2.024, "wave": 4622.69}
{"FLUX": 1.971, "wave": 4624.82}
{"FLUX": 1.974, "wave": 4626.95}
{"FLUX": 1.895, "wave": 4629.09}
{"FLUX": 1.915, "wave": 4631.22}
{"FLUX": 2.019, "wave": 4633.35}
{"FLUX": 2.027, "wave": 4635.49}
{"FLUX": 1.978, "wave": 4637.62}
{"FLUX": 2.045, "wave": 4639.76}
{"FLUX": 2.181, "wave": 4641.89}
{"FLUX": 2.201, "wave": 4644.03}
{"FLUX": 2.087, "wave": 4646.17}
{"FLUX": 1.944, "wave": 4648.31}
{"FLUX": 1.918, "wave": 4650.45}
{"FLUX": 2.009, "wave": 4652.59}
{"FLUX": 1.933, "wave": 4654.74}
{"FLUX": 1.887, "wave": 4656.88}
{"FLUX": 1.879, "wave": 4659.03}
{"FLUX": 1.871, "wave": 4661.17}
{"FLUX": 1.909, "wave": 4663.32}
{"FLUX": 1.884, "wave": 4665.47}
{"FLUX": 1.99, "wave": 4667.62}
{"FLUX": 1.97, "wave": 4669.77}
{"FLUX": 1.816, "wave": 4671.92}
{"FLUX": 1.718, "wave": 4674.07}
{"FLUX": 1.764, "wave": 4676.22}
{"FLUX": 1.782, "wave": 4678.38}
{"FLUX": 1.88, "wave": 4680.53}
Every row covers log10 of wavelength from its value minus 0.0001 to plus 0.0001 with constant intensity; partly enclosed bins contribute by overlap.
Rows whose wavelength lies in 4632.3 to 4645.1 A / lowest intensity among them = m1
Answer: 1.978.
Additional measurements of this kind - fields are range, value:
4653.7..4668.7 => 1.871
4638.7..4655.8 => 1.918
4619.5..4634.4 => 1.895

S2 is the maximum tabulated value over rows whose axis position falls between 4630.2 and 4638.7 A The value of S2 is 2.027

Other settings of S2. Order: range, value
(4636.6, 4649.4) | 2.201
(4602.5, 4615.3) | 2.361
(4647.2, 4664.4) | 2.009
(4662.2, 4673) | 1.99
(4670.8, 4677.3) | 1.816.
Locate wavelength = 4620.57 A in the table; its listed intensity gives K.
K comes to 2.122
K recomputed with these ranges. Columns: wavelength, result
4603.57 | 2.329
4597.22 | 2.29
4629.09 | 1.895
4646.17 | 2.087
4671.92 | 1.816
